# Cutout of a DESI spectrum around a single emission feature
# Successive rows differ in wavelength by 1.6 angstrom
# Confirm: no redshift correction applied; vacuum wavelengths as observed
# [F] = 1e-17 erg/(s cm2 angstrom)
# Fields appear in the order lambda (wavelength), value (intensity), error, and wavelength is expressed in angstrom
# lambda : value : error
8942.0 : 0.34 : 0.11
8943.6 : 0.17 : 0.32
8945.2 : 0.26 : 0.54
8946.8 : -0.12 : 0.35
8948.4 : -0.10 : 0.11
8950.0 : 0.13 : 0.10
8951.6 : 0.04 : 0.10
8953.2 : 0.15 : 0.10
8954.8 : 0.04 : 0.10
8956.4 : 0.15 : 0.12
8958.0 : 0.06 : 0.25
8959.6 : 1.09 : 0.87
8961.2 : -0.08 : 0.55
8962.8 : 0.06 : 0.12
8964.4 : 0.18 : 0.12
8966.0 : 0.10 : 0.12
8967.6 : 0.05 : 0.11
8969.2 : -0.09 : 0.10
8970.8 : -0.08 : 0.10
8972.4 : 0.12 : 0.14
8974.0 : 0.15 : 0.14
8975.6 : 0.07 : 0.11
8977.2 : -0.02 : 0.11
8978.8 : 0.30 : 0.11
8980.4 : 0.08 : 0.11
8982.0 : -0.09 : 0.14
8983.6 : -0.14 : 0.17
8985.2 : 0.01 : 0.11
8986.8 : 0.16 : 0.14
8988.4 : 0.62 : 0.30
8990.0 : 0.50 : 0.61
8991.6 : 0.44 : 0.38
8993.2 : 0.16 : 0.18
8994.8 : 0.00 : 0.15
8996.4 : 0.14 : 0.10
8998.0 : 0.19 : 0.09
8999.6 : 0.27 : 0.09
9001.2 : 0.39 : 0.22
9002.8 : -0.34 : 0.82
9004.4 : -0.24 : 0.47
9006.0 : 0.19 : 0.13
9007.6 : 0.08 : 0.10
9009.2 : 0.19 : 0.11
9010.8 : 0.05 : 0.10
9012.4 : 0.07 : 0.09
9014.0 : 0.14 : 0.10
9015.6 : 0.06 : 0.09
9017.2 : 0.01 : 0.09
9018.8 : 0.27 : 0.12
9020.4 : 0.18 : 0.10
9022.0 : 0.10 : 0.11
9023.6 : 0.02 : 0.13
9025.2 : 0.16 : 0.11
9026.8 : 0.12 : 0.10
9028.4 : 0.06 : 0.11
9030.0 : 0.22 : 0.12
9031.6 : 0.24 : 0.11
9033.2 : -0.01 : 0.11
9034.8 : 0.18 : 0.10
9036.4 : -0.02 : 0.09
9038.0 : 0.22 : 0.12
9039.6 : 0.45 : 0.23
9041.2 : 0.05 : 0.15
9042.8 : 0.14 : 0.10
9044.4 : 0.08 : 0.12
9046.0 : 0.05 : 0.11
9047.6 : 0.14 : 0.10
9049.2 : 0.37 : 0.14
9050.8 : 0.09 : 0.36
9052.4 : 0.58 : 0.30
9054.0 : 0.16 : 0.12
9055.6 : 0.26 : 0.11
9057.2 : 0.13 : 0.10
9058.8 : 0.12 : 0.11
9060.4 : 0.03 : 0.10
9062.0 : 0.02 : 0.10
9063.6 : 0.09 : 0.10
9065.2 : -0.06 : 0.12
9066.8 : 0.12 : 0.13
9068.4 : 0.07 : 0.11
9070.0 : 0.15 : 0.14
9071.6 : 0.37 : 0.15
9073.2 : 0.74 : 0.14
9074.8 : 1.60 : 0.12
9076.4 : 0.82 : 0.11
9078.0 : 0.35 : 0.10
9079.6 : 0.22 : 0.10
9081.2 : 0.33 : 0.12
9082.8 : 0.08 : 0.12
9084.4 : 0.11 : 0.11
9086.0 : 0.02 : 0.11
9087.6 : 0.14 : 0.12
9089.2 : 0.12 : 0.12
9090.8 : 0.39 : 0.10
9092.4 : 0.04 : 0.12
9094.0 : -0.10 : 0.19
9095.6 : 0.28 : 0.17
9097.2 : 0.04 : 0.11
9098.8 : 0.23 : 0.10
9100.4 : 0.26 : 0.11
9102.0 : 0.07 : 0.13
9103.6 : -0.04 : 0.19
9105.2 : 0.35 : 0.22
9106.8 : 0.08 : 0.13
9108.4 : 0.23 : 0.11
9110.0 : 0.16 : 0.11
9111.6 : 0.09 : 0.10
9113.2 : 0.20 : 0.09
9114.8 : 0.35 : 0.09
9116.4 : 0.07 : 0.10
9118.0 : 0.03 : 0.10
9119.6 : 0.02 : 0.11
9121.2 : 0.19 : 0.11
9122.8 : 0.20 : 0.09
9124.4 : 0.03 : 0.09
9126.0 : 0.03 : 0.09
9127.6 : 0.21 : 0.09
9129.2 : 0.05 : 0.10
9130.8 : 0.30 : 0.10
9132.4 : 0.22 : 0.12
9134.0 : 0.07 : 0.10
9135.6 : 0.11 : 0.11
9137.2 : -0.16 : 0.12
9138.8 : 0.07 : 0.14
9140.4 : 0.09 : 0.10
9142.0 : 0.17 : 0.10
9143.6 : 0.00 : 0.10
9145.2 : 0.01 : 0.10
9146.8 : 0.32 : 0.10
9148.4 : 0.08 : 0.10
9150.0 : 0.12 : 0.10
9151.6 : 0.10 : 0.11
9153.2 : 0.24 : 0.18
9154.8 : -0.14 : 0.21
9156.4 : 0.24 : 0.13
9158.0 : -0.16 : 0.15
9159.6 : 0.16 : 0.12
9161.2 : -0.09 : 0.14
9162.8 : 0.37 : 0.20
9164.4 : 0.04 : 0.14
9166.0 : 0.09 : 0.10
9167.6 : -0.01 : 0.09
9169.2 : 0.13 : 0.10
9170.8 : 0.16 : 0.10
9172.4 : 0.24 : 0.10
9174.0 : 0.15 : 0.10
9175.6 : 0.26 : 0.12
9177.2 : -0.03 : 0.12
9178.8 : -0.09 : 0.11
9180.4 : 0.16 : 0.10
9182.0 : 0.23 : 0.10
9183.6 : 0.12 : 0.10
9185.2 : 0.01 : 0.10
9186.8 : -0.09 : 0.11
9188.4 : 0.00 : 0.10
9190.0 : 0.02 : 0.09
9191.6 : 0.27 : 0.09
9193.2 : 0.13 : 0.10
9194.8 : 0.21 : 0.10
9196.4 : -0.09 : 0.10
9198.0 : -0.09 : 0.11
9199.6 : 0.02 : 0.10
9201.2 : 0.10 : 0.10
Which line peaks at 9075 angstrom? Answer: [O III] 5007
